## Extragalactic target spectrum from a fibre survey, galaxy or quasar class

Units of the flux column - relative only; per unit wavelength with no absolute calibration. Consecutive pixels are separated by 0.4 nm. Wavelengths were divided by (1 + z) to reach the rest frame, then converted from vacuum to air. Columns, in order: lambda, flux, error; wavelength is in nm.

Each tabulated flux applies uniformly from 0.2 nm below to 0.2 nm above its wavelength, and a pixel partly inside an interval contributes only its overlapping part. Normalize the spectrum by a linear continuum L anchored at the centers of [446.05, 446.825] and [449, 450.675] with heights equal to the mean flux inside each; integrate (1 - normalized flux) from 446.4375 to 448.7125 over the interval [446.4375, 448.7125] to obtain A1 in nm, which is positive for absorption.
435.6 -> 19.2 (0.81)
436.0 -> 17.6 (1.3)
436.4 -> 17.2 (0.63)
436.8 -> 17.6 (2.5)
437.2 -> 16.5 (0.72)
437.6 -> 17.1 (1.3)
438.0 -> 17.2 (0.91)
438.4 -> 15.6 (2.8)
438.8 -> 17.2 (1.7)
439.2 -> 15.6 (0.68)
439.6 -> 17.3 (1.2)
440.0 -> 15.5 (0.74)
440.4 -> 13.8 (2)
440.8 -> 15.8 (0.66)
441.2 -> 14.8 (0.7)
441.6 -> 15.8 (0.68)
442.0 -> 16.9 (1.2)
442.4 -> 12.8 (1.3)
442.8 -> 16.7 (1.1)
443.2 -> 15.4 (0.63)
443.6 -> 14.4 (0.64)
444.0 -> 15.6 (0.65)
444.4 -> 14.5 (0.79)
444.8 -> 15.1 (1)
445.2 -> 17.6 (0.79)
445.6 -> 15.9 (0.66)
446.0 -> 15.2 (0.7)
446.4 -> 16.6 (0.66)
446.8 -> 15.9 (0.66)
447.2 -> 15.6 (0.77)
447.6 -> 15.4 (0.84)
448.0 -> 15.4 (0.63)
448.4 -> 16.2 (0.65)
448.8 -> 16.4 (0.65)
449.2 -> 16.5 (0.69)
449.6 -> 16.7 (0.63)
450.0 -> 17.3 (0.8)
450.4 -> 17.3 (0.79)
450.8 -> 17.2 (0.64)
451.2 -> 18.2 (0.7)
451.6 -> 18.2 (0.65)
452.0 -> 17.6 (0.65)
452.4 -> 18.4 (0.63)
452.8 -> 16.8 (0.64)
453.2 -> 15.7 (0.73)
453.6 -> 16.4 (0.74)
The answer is 0.08 nm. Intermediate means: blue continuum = 16.1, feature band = 15.8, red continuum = 17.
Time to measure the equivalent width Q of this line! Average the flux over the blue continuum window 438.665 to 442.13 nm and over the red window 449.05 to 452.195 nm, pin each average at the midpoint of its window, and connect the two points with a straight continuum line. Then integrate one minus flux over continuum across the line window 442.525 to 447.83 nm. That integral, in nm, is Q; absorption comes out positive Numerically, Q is 0.290 nm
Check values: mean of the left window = 15.8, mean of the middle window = 15.6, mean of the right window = 17.4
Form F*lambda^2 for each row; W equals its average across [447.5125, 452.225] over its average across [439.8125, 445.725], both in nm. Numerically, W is 1.1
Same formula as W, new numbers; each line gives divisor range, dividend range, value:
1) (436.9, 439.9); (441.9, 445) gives 0.93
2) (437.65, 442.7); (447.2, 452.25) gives 1.12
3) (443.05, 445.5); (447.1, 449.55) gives 1.05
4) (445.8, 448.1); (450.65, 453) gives 1.16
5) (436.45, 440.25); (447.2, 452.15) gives 1.07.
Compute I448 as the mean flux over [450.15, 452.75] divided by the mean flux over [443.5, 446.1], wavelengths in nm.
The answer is 1.14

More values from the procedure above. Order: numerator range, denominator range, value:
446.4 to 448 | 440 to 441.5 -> 1.05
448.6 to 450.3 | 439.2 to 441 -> 1.07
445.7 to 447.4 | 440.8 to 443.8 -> 1.04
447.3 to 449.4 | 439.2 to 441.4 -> 1.03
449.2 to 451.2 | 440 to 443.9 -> 1.13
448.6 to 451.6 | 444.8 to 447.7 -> 1.07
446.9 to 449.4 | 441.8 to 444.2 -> 1.04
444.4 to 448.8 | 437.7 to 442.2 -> 0.99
